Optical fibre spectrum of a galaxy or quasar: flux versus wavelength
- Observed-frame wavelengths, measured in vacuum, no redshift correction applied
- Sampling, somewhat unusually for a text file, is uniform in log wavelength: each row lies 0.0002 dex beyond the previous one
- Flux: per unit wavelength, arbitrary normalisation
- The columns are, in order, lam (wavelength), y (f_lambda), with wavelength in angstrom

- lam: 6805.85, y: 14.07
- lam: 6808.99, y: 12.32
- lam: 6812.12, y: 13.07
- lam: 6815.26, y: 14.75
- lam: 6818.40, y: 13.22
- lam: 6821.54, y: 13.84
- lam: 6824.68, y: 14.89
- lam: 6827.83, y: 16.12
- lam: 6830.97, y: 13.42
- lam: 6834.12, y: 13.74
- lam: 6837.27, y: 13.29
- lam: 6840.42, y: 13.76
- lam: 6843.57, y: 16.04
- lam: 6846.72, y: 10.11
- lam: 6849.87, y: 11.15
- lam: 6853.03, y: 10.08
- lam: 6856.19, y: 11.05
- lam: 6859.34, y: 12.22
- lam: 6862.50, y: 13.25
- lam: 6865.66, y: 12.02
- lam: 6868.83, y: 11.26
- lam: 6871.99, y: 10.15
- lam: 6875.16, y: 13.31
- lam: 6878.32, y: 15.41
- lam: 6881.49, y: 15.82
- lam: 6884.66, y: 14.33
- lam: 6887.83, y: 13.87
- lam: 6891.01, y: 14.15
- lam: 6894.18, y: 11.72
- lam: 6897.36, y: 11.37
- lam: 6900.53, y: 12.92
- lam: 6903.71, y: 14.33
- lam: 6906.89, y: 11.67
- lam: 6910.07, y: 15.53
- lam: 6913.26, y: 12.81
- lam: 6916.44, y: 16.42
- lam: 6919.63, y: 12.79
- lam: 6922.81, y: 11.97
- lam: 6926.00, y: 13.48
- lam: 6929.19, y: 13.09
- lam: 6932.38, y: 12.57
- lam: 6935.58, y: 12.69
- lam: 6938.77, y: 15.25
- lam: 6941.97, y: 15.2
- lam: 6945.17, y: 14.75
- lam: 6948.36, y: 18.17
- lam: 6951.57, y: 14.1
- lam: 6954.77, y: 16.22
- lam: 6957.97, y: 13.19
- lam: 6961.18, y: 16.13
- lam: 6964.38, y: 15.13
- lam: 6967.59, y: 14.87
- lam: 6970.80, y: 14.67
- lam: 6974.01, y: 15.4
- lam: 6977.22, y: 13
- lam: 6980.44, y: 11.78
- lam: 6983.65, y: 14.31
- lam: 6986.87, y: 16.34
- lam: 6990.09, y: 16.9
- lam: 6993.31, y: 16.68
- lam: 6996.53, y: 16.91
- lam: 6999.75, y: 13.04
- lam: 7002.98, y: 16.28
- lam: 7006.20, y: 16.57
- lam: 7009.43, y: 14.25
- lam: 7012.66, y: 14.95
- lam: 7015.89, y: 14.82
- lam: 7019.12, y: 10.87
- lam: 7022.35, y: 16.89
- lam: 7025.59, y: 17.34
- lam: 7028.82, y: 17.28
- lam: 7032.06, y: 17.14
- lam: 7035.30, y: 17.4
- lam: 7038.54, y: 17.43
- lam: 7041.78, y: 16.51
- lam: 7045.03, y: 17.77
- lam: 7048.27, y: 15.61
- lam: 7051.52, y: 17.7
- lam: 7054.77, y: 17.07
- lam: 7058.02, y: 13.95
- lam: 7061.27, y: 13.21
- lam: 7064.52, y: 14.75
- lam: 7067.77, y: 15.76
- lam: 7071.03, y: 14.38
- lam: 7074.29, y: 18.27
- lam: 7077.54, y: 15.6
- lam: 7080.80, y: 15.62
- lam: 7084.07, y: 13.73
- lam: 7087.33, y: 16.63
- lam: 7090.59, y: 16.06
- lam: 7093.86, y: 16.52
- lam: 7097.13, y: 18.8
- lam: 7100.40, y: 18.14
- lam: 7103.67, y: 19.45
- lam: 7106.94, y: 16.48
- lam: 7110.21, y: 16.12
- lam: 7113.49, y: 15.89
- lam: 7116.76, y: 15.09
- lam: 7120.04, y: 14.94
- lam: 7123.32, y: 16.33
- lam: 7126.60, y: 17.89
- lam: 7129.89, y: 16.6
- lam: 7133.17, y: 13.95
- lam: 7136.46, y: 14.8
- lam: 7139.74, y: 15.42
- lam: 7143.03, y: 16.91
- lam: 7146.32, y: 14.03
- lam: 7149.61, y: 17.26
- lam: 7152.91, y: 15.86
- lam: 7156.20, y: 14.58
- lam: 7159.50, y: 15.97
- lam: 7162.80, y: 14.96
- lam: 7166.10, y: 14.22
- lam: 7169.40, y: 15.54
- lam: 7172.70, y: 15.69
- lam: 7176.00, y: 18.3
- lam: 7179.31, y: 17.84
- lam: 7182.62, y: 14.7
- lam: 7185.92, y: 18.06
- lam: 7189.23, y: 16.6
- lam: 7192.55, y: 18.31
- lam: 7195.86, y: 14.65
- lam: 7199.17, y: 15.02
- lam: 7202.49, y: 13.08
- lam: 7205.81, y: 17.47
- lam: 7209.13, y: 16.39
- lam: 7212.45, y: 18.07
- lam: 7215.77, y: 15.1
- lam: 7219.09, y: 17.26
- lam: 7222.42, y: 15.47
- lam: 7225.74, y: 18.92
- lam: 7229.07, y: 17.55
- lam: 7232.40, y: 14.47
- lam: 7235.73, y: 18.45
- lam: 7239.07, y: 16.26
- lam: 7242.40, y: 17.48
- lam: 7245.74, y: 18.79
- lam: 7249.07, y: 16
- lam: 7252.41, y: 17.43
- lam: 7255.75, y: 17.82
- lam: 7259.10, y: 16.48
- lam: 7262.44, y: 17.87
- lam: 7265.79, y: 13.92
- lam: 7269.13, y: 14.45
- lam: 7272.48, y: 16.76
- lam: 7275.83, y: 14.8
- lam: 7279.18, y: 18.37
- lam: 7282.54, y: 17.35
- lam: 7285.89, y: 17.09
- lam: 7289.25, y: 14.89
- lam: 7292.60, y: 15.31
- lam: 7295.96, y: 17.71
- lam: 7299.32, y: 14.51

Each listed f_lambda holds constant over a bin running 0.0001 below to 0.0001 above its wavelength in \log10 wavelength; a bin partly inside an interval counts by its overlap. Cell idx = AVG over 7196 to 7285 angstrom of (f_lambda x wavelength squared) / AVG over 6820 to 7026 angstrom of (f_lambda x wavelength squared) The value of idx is 1.29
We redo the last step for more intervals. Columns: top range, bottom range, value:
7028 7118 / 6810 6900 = 1.33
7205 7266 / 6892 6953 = 1.35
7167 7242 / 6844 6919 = 1.40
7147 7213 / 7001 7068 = 1.05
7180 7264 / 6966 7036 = 1.16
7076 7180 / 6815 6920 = 1.31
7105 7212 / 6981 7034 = 1.07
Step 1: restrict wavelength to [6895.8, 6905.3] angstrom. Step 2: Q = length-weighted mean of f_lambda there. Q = 12.9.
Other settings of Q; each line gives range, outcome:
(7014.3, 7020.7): 12.9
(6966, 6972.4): 14.8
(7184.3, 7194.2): 17.6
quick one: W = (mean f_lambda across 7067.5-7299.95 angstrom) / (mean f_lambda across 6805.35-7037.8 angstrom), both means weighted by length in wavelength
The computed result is 1.15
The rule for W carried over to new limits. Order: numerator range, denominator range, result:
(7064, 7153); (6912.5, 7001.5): 1.11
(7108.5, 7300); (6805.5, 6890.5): 1.23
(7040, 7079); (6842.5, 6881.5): 1.29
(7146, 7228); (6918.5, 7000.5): 1.11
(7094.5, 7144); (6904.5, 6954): 1.17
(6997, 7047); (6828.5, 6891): 1.23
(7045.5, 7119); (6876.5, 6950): 1.16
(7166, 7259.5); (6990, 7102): 1.04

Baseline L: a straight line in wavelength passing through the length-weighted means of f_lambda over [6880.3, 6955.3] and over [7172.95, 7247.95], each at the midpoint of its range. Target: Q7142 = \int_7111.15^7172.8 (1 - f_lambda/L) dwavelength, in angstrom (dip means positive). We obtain 1.8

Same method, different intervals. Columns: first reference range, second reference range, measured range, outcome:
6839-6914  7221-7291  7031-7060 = -4.22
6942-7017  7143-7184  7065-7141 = -2.88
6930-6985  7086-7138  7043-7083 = 0.19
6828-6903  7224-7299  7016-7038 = -2.57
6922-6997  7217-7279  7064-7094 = -0.39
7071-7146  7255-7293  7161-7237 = -0.44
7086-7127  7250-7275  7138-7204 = 2.89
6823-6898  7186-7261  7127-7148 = 0.53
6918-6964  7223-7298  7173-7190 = -0.96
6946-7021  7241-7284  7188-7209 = 0.57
